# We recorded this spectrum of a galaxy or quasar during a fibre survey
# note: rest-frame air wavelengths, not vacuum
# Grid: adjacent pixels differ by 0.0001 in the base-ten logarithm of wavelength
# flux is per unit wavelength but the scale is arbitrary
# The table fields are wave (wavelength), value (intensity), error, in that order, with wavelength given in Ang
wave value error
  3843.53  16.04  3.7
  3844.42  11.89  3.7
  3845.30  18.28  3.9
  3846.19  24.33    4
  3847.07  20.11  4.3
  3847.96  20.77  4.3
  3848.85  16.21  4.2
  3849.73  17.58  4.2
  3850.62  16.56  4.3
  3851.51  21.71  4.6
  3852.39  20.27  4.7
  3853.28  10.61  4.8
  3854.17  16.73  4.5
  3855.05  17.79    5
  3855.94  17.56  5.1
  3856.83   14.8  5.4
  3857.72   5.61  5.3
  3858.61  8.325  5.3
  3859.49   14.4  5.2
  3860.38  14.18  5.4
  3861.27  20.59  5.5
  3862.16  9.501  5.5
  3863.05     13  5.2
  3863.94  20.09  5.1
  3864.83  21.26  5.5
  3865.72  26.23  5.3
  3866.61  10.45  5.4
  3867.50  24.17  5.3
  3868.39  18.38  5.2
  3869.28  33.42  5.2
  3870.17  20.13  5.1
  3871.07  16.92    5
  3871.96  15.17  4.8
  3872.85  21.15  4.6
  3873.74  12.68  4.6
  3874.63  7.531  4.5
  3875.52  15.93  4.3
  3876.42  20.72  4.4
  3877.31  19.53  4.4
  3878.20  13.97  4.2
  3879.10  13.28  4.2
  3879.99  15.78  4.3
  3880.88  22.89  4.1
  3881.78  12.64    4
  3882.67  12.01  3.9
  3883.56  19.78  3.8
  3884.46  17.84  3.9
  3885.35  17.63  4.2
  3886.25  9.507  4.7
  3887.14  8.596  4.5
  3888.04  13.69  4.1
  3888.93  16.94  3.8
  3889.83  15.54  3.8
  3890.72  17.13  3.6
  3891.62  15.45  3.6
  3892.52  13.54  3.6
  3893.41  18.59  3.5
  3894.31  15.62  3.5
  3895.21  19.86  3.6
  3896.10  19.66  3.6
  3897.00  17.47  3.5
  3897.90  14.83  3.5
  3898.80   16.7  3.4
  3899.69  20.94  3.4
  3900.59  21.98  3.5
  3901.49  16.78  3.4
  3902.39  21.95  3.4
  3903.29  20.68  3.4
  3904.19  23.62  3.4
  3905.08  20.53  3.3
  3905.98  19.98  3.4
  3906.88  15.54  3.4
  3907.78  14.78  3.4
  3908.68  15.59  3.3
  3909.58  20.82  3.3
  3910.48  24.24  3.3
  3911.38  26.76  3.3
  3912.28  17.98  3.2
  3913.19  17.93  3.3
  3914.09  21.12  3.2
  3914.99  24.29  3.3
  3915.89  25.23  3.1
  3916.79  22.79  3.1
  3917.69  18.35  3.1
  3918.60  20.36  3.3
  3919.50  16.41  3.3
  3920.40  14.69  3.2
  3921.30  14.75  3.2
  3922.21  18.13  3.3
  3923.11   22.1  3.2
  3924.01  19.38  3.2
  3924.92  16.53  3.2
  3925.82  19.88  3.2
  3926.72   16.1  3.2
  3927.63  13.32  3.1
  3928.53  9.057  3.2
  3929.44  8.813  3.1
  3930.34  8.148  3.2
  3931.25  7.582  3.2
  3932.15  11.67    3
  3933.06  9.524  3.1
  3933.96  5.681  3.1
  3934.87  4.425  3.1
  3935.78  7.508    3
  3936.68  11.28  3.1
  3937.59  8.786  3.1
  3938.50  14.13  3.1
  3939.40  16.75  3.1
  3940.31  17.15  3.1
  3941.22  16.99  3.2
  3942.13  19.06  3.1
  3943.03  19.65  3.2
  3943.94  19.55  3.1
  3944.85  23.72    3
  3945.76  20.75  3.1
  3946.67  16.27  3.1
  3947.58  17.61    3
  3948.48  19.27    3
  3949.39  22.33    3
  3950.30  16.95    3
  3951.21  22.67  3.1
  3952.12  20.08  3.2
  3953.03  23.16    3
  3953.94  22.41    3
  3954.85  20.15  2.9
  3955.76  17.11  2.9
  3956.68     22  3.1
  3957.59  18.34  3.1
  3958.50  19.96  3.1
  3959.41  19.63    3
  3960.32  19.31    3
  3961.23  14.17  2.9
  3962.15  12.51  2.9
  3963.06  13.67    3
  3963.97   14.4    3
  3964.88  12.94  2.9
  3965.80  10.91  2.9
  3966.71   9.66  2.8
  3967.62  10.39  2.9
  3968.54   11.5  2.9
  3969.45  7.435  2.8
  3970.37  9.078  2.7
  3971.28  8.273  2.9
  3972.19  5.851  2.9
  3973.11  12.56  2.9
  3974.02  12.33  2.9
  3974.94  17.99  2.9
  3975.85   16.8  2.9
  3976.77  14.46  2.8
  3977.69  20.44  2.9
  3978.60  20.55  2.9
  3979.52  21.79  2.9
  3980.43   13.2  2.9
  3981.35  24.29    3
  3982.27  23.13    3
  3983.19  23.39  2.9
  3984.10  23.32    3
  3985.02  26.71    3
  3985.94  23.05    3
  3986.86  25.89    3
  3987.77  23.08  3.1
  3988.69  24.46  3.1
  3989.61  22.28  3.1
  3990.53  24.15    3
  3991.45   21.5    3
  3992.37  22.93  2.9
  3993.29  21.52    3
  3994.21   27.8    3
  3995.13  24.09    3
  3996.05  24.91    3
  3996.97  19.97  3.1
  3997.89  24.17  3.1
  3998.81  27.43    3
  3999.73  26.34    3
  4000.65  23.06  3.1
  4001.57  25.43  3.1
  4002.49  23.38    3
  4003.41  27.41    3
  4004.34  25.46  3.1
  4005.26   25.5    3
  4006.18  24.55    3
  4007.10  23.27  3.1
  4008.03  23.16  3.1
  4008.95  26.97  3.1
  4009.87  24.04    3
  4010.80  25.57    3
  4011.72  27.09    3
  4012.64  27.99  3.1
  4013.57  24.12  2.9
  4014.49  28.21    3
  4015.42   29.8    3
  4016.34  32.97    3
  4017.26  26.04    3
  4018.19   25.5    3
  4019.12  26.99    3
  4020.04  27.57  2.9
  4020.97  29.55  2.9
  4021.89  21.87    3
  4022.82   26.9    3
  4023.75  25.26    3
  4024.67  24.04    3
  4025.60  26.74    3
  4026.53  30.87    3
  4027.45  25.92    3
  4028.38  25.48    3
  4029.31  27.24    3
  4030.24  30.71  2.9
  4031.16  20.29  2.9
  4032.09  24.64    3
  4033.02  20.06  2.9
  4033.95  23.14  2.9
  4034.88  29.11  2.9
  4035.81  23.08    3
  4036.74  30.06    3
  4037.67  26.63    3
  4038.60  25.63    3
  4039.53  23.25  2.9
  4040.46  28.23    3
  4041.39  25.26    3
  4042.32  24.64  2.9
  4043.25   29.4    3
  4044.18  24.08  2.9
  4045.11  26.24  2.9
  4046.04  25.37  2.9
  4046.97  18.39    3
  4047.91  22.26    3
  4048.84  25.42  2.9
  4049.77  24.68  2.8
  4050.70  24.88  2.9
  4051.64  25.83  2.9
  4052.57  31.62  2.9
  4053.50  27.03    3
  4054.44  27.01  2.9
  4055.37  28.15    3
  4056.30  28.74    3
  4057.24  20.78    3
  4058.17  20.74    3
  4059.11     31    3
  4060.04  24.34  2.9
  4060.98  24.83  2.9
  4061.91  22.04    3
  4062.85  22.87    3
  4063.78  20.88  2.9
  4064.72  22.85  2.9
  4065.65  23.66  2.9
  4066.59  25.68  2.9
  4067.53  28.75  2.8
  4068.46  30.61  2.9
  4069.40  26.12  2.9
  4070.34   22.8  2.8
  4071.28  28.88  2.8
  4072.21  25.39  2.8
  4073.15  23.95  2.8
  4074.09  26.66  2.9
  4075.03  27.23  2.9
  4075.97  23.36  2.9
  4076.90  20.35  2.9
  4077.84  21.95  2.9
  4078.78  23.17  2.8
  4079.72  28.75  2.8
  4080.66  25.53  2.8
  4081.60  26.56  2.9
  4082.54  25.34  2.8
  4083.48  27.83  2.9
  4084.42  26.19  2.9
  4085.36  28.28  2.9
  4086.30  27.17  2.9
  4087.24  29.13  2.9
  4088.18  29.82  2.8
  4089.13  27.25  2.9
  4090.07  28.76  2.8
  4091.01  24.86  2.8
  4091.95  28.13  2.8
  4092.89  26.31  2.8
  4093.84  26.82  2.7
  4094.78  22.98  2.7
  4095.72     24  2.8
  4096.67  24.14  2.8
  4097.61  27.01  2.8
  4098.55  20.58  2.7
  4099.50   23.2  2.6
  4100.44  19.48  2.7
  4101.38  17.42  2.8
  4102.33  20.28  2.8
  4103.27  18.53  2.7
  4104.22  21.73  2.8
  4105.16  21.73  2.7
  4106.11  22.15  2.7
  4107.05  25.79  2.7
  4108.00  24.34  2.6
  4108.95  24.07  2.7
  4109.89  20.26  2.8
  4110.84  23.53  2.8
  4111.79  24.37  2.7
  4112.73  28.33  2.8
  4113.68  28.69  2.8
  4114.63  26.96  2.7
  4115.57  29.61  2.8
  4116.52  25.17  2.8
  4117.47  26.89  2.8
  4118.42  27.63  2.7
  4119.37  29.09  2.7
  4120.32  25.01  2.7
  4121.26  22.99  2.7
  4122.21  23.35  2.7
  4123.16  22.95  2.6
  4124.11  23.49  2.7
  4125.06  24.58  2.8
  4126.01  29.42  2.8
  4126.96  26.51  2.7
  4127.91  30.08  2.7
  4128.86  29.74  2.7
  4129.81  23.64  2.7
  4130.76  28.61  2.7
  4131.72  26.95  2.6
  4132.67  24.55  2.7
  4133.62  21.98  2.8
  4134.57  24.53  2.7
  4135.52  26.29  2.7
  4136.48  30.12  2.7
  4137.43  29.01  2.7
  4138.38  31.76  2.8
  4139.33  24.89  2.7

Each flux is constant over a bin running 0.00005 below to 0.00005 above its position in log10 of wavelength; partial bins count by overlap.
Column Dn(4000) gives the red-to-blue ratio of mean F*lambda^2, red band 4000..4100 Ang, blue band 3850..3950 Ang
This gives 1.65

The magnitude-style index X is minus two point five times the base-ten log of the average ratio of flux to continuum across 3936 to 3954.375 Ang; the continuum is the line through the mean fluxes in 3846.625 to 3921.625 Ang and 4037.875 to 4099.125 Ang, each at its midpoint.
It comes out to 0.111 mag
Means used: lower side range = 17.6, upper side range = 25.5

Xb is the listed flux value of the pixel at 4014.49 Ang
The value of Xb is 28.21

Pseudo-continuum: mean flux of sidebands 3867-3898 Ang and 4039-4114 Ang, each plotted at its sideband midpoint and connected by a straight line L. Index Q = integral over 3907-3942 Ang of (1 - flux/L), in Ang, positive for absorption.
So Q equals 5.1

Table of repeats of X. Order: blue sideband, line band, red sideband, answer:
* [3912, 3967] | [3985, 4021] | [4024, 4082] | -0.177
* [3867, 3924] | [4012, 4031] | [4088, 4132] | -0.217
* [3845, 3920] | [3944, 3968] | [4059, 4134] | 0.143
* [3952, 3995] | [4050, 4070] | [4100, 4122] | -0.171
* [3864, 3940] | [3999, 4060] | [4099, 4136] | -0.202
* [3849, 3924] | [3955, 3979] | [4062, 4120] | 0.386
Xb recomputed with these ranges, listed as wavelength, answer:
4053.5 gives 27.03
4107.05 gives 25.79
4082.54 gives 25.34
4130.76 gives 28.61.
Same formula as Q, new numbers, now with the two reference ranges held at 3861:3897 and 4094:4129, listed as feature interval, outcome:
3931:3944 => 4.36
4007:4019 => -3.02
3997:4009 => -2.24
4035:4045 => -1.81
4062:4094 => -3.42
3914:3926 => -0.85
